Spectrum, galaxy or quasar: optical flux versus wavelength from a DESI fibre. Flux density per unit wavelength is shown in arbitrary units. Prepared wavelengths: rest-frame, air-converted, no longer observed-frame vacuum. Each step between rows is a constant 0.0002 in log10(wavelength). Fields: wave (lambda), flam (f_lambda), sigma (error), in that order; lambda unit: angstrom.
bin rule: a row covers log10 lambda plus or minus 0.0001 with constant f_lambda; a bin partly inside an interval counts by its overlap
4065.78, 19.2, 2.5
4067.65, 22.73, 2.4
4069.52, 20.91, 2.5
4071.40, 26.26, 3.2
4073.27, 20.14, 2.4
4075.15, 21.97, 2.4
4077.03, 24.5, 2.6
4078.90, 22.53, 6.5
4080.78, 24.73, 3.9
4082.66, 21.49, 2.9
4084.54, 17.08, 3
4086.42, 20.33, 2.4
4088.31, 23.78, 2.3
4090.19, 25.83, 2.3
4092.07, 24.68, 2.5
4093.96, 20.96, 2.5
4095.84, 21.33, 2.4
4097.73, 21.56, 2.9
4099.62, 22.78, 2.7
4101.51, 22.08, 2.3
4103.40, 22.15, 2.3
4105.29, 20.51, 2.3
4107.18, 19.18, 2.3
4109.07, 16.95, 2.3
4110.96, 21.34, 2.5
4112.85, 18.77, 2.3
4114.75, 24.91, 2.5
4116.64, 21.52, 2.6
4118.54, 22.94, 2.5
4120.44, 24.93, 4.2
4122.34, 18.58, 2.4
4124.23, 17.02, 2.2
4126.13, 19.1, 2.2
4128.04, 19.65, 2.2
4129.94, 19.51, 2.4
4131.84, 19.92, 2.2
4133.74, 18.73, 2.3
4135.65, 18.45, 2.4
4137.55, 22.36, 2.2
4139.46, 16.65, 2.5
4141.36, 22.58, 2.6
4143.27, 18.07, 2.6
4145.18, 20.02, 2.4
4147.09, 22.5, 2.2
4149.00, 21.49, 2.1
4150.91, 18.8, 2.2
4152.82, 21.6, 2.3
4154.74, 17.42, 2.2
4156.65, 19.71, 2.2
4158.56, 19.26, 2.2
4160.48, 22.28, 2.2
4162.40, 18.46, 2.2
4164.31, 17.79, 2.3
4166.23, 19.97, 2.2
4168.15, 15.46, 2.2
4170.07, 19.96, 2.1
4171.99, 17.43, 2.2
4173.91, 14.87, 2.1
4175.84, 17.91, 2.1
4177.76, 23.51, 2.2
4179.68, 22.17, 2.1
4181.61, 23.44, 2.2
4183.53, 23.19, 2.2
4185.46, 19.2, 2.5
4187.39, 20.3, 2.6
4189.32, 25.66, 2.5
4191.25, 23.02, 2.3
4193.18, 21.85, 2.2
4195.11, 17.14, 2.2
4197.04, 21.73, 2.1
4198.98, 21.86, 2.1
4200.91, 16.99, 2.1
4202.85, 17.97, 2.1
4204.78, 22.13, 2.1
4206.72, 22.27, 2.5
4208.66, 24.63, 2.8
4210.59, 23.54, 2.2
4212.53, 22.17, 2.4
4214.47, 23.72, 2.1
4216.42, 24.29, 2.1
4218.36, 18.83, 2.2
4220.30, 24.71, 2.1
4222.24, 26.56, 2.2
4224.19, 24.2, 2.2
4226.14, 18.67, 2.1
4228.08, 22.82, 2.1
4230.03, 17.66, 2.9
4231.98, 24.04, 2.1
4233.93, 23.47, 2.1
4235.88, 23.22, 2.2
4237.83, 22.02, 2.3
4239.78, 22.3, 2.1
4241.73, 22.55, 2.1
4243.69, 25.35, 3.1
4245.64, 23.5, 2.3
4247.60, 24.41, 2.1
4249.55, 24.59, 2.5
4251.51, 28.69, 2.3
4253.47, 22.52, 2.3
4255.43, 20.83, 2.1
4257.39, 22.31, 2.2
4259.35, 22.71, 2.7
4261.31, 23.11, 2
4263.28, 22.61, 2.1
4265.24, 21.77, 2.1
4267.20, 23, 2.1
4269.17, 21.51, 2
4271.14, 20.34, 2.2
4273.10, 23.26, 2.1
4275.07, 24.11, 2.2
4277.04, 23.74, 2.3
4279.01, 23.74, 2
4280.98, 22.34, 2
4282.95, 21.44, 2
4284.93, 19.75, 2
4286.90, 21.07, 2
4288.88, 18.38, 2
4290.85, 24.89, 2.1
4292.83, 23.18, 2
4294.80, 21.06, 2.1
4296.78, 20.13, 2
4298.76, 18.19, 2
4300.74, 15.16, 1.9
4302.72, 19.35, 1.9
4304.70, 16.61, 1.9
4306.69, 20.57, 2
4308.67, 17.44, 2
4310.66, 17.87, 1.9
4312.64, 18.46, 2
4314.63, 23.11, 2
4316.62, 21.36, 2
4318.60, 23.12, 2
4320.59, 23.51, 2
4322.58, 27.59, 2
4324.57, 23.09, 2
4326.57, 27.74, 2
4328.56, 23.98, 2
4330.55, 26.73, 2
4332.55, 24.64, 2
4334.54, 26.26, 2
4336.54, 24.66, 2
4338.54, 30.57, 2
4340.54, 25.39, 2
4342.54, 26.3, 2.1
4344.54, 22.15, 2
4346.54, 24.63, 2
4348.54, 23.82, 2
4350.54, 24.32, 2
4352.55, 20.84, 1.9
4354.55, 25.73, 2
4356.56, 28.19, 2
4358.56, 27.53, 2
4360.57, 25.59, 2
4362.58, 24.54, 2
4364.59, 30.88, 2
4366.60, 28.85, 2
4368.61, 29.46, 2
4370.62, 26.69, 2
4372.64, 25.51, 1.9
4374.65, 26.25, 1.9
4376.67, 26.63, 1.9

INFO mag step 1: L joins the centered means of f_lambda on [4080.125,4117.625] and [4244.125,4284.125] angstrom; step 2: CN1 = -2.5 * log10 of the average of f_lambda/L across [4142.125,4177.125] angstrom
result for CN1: 0.16 mag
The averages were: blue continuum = 21.6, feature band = 19.1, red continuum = 23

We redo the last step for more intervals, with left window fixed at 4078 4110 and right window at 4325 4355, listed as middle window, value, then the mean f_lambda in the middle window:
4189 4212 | 0.08 mag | 21.5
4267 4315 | 0.18 mag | 20.7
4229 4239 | 0.07 mag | 22.1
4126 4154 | 0.12 mag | 20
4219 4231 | 0.05 mag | 22.3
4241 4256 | -0.01 mag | 24.2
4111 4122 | -0.02 mag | 22.3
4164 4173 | 0.24 mag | 18.1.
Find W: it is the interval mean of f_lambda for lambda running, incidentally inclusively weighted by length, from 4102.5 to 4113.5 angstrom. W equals 19.9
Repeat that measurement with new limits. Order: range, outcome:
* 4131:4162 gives 20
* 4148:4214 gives 20.5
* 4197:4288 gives 22.5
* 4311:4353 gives 24.3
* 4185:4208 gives 20.9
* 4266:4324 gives 21.2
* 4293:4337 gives 21.8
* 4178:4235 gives 22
